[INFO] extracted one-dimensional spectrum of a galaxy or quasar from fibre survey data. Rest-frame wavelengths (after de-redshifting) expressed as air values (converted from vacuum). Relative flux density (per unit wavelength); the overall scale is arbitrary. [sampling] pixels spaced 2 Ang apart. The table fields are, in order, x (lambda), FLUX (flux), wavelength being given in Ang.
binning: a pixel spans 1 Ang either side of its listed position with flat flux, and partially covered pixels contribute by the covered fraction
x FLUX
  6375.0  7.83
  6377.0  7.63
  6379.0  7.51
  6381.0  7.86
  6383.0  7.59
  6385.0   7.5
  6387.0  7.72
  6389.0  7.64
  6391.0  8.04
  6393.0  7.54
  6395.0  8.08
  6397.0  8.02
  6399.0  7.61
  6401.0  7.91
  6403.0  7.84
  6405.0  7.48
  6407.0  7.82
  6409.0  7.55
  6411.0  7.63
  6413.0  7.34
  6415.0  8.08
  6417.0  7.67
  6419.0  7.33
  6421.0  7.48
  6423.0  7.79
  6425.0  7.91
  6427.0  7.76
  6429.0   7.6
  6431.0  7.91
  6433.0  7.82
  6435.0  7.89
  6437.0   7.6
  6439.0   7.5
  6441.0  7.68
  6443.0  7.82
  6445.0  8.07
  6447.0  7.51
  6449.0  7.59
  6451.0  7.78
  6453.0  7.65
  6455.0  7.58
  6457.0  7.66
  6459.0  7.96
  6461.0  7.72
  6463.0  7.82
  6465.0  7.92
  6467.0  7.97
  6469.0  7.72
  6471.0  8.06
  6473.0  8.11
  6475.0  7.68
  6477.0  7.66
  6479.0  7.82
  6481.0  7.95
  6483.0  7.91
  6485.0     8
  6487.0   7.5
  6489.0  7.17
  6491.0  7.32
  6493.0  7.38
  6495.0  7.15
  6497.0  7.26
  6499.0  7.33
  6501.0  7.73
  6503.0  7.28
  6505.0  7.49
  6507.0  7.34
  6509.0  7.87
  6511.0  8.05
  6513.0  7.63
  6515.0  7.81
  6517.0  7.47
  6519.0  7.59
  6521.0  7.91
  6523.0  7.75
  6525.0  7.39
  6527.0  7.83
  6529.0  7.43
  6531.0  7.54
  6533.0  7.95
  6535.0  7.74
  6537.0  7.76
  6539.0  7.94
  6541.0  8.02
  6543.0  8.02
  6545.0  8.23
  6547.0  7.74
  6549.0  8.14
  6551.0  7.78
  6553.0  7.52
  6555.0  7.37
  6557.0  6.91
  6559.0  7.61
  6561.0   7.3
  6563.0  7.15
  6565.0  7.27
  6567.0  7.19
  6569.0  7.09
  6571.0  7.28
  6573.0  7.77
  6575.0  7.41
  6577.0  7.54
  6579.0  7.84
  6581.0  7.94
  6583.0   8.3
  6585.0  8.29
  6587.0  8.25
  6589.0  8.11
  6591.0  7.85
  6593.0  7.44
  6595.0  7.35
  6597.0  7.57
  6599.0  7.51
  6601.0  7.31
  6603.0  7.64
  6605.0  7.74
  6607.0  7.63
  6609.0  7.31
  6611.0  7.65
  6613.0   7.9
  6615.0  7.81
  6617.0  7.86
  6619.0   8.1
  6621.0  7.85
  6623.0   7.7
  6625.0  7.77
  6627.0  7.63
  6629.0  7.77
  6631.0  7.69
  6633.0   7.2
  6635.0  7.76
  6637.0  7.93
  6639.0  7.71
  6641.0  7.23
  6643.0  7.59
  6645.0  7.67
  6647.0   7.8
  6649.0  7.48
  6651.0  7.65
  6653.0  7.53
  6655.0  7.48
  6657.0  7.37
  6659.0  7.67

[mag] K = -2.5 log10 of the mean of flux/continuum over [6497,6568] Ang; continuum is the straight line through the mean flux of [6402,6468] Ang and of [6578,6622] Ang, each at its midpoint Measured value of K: 0.02 mag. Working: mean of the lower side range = 7.72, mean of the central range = 7.63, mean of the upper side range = 7.78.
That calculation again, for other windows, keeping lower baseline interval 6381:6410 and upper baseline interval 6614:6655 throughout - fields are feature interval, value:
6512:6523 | 0.00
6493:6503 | 0.05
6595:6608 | 0.02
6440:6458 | 0.00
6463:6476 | -0.02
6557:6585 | 0.03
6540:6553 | -0.03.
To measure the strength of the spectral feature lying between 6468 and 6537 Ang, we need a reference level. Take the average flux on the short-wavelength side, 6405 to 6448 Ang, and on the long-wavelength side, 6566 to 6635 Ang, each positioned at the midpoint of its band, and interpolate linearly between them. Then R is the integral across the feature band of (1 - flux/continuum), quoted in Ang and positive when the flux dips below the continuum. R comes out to 0.44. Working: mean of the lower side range 7.7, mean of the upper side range 7.69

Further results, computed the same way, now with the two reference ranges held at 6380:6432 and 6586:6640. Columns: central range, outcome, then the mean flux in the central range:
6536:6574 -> 0.6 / 7.58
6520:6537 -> 0.0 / 7.7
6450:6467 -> -0.1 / 7.77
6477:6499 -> 0.5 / 7.54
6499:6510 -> 0.3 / 7.52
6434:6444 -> 0.0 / 7.7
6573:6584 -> -0.1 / 7.8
